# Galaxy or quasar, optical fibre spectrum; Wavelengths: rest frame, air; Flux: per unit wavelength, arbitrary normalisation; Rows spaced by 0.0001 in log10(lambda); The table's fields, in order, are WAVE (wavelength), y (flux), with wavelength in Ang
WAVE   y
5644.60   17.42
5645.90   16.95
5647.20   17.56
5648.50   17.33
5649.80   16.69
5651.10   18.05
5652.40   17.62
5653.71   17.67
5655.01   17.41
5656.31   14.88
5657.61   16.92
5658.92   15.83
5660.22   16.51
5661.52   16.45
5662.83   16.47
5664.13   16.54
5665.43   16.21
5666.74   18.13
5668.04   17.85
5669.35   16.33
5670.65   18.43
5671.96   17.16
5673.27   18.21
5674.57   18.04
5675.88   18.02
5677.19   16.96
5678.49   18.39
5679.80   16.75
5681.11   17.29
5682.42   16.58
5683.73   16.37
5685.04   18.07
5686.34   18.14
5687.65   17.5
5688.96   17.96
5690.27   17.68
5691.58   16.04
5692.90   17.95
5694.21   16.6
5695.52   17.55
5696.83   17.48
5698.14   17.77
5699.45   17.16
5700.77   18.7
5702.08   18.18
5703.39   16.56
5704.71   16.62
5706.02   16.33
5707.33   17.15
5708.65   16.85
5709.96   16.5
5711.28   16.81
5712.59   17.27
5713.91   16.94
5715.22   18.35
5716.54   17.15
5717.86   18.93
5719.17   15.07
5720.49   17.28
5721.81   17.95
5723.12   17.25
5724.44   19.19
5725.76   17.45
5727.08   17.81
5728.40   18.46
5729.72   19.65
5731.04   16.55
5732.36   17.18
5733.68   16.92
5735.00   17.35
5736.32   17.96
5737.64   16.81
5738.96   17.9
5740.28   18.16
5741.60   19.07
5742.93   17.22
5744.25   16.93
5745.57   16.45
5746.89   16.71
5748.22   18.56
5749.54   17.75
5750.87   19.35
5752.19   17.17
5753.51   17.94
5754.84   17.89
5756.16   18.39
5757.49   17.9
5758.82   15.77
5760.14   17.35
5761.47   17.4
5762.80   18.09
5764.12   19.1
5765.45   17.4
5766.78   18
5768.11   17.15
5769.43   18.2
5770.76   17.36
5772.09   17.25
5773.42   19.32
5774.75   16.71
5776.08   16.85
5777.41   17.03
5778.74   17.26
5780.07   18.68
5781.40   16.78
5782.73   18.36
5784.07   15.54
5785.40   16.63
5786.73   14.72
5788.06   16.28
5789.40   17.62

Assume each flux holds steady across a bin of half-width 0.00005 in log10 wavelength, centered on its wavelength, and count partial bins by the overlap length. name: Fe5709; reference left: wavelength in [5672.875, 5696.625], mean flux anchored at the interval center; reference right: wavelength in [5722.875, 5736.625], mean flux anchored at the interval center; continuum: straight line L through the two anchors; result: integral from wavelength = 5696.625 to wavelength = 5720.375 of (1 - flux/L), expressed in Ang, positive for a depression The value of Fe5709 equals 0.57 Ang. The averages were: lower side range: 17.4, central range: 17.2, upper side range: 17.8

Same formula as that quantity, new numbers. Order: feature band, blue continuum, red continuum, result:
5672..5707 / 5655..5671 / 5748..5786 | -1.0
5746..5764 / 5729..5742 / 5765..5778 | -0.1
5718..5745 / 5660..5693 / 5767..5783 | -0.3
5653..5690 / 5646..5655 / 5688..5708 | 0.4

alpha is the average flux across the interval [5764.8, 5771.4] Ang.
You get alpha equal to 17.6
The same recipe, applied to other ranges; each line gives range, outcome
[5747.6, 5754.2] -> 18.2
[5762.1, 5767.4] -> 18.1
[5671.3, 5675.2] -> 17.8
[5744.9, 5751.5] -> 17.7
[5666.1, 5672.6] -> 17.6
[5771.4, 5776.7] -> 17.5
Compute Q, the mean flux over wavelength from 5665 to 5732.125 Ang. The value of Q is 17.4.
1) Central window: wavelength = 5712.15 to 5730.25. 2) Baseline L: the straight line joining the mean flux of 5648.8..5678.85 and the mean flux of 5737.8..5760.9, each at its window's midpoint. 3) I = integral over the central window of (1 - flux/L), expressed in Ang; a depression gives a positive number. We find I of -0.28 Ang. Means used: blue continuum 17.2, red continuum 17.7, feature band 17.8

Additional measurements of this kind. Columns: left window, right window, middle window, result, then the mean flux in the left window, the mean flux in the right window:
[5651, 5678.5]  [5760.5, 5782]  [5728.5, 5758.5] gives -0.3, 17.1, 17.7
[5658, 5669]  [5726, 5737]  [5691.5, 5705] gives -0.1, 16.7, 17.7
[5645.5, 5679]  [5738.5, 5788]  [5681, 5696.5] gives 0.0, 17.2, 17.5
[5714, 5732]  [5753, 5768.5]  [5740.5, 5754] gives 0.0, 17.7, 17.7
